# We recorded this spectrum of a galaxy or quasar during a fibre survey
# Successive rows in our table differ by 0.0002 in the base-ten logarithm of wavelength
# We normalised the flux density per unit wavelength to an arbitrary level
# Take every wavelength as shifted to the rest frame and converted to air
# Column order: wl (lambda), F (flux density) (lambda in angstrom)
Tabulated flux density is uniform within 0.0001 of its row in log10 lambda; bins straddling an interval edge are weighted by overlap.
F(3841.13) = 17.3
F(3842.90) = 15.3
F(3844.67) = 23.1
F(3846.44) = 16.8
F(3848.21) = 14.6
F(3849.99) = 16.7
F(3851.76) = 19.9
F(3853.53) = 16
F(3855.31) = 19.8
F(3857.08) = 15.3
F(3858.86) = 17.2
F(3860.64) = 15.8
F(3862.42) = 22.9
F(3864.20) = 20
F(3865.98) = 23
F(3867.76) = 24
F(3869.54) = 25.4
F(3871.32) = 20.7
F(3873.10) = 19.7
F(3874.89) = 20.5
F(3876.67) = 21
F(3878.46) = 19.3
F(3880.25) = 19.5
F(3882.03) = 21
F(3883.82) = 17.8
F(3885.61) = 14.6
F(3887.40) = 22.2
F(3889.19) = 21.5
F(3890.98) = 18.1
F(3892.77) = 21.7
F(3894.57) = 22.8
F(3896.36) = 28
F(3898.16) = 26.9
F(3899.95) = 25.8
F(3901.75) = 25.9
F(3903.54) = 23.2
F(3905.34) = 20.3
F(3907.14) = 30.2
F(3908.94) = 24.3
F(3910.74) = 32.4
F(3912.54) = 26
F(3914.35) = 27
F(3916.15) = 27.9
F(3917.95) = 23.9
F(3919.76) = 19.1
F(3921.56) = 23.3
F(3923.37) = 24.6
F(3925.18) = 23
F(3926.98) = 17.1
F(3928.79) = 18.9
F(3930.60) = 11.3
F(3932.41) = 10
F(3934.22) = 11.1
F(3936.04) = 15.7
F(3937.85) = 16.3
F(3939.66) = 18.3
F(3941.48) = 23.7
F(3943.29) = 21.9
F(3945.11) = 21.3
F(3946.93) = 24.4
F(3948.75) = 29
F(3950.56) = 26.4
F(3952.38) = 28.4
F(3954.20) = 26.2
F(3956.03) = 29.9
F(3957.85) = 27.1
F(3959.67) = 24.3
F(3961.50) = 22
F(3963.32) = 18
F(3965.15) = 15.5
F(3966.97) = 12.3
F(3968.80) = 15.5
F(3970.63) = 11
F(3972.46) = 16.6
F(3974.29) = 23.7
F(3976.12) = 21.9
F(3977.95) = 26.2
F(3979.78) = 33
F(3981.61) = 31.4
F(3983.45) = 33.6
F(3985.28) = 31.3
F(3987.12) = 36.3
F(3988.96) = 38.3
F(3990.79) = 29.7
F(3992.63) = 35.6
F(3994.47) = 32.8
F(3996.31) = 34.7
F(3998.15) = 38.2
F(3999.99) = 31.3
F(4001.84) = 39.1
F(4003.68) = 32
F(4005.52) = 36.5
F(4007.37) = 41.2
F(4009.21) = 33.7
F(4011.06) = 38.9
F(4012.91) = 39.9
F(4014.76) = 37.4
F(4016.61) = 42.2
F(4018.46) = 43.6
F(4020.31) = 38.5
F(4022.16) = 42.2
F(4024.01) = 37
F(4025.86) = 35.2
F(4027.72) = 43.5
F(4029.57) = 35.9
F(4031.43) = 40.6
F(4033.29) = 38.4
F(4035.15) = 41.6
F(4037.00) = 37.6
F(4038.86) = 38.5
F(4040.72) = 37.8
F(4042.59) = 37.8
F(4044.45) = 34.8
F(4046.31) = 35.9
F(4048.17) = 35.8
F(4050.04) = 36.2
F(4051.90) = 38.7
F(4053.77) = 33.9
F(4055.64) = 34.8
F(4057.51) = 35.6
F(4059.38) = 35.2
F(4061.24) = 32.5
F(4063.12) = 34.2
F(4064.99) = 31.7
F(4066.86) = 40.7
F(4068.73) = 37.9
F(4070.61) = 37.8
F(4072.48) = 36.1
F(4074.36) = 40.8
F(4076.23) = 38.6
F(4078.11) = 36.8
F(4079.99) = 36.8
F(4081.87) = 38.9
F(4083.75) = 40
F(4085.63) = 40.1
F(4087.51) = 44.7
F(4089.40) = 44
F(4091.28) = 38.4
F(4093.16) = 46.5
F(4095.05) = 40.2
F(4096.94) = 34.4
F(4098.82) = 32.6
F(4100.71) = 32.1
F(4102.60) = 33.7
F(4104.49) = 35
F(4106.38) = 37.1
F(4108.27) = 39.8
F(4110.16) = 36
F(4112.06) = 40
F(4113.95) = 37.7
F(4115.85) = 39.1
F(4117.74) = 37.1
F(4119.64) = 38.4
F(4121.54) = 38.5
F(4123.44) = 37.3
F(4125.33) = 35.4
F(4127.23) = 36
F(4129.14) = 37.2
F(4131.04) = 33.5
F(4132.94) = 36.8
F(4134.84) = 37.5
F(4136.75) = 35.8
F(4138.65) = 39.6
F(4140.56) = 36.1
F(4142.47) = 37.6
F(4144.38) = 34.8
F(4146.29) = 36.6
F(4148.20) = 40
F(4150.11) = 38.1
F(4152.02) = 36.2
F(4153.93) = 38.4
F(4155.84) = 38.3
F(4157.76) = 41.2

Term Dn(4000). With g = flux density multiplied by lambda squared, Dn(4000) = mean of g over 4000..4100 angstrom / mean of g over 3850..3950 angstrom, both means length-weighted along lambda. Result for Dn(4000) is 1.9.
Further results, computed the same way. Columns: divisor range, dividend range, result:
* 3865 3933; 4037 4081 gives 1.78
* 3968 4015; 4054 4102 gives 1.24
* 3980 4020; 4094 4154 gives 1.08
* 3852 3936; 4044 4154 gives 1.94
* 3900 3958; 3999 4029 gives 1.76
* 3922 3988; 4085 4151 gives 1.84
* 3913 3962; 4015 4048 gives 1.85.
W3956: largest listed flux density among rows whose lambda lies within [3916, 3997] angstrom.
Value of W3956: 38.3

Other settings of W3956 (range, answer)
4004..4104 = 46.5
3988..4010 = 41.2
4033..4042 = 41.6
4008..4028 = 43.6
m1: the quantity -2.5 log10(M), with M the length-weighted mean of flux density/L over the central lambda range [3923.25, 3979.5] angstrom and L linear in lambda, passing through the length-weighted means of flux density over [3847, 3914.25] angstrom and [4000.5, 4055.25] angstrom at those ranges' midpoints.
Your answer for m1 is 0.39 mag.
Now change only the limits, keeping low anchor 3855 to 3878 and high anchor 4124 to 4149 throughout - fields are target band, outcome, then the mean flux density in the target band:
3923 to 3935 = 0.426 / 16.3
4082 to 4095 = -0.234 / 41.9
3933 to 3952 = 0.200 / 20.8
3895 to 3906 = -0.119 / 25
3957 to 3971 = 0.381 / 18.4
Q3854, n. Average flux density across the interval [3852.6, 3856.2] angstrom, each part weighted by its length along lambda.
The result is 17.9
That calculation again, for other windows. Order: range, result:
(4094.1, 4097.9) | 37.3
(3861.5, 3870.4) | 23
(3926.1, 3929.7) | 18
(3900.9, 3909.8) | 24.8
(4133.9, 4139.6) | 37.6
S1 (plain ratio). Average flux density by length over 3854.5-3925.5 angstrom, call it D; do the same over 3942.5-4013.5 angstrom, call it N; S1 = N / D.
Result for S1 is 1.3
